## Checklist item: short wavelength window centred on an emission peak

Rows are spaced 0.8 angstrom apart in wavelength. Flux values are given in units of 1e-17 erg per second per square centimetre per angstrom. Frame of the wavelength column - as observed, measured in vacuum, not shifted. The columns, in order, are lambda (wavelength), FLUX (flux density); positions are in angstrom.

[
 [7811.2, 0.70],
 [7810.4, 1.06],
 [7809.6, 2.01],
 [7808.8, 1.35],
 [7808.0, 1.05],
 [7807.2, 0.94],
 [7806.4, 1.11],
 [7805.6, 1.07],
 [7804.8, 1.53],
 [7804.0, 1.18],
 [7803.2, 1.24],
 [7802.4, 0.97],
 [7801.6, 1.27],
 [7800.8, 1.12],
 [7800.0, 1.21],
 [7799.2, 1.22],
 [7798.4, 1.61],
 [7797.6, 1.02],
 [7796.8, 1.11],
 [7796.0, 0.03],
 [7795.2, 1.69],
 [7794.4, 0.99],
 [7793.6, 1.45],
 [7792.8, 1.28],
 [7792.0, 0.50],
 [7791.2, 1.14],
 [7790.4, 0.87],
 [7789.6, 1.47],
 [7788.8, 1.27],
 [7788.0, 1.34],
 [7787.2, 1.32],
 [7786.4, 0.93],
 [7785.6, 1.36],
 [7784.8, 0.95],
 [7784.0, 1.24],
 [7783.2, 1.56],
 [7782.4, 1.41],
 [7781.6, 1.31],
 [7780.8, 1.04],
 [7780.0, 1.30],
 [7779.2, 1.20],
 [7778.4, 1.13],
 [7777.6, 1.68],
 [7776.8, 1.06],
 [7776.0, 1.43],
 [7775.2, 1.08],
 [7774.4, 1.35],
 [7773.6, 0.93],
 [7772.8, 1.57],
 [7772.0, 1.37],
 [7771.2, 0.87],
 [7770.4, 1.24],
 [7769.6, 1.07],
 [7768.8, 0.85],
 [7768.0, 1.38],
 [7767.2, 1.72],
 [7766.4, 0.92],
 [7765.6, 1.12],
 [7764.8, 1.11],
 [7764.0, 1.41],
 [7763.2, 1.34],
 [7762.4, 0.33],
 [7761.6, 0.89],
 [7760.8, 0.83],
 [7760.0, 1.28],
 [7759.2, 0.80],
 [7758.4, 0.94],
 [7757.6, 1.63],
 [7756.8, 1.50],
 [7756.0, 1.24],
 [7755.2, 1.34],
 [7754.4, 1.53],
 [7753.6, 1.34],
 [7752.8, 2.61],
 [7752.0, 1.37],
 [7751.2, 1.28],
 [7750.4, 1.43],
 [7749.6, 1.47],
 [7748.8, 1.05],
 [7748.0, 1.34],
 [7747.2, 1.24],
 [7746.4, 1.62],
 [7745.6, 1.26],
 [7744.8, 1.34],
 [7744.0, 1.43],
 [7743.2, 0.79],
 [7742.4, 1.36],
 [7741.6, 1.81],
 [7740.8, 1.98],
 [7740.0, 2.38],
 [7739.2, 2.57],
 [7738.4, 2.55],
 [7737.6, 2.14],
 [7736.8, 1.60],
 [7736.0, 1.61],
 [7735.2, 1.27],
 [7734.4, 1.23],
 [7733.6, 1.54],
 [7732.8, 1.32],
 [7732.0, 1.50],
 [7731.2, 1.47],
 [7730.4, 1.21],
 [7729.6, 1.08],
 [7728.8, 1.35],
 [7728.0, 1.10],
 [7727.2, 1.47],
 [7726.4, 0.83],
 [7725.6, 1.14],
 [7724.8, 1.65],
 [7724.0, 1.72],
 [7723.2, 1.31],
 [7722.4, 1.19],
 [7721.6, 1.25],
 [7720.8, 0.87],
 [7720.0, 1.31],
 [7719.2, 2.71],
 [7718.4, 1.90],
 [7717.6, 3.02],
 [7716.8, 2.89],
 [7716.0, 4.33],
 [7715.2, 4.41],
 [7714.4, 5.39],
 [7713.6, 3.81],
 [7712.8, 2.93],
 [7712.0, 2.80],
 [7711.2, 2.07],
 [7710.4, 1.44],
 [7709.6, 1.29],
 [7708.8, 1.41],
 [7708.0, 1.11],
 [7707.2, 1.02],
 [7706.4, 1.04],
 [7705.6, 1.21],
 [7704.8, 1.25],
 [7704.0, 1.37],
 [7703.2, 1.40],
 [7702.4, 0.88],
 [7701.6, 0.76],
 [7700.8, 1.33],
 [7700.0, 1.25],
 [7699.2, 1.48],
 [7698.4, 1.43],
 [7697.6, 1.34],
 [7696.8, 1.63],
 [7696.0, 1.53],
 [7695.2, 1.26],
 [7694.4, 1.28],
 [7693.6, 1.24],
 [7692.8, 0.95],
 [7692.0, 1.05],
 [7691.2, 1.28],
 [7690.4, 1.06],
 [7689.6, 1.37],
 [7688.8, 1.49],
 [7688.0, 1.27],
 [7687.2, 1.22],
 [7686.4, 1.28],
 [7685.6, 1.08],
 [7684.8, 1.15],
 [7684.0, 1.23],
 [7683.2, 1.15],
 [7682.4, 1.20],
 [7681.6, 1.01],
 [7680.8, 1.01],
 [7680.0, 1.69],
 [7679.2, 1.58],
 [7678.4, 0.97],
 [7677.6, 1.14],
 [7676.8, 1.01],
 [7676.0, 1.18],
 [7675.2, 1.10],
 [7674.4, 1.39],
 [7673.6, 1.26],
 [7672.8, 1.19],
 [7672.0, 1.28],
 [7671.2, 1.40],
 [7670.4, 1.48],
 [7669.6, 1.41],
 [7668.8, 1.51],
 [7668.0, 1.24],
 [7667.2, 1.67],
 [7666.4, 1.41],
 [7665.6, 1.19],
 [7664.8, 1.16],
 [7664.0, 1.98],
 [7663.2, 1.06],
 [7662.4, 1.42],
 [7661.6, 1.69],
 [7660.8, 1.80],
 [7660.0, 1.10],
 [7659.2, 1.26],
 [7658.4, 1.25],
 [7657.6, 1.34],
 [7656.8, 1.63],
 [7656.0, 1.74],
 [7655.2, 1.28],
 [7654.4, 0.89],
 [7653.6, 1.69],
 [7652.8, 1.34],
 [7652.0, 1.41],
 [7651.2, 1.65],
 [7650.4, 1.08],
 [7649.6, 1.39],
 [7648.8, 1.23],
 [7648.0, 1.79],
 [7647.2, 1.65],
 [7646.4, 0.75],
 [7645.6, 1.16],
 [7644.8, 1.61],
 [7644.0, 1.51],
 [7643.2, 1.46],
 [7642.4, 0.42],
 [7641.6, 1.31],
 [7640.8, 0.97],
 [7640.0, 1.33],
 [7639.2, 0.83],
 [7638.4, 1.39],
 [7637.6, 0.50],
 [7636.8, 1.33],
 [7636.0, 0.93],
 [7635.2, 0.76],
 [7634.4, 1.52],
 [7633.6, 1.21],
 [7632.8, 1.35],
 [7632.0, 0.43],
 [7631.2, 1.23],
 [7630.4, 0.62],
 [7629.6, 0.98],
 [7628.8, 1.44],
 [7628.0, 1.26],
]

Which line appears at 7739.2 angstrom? [N II] 6583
